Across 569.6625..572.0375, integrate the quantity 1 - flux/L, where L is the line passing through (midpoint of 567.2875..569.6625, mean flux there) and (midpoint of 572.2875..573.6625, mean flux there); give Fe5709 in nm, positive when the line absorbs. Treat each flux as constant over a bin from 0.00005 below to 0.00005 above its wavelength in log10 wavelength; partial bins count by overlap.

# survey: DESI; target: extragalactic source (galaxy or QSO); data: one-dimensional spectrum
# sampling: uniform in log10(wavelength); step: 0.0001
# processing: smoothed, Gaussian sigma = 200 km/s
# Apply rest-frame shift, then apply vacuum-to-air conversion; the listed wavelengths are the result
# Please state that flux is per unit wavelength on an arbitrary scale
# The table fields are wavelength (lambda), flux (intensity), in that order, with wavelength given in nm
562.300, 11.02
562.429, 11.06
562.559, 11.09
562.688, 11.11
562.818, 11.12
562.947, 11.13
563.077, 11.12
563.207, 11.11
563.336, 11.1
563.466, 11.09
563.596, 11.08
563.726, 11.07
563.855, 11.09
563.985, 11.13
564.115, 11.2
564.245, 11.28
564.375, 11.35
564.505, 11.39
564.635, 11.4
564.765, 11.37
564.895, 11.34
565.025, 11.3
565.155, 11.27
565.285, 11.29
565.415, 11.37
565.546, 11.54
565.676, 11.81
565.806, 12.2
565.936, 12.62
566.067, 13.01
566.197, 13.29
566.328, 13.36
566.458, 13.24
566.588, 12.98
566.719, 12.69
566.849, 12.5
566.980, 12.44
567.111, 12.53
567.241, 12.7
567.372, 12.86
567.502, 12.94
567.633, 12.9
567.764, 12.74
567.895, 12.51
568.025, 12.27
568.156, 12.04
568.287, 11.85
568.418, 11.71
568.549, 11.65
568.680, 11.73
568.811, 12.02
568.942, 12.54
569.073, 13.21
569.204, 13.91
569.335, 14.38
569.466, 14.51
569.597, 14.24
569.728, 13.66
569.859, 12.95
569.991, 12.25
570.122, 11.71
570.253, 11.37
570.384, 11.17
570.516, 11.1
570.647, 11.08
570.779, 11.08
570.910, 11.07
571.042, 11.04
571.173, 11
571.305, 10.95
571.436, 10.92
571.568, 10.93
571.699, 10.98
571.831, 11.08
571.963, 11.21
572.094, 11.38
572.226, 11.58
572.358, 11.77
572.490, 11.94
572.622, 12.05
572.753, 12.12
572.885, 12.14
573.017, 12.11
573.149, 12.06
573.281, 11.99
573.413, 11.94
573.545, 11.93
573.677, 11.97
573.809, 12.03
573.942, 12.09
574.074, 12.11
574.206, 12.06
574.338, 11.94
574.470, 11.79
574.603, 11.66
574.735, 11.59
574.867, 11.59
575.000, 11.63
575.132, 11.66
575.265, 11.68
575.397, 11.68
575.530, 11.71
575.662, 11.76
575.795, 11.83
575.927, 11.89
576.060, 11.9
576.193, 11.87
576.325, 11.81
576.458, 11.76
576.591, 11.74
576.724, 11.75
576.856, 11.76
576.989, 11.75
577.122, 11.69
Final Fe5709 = 0.18 nm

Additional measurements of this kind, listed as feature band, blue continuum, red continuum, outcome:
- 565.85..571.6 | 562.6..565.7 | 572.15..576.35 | -0.42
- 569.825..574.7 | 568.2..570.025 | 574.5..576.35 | 0.27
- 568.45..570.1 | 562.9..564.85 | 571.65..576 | -0.22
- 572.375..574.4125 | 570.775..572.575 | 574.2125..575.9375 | -0.10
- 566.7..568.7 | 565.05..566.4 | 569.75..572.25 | -0.09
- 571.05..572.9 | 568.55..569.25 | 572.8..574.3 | 0.12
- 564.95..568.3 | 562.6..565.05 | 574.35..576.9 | -0.32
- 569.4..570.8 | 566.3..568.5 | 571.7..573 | -0.03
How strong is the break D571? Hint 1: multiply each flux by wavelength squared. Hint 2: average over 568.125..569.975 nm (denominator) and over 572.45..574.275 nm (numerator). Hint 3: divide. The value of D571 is 0.95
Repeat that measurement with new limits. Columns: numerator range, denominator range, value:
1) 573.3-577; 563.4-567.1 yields 1.03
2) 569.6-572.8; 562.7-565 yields 1.06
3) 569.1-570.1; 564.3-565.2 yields 1.22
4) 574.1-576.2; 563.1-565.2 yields 1.09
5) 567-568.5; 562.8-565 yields 1.13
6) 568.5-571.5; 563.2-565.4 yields 1.10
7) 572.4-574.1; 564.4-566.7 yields 1.03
